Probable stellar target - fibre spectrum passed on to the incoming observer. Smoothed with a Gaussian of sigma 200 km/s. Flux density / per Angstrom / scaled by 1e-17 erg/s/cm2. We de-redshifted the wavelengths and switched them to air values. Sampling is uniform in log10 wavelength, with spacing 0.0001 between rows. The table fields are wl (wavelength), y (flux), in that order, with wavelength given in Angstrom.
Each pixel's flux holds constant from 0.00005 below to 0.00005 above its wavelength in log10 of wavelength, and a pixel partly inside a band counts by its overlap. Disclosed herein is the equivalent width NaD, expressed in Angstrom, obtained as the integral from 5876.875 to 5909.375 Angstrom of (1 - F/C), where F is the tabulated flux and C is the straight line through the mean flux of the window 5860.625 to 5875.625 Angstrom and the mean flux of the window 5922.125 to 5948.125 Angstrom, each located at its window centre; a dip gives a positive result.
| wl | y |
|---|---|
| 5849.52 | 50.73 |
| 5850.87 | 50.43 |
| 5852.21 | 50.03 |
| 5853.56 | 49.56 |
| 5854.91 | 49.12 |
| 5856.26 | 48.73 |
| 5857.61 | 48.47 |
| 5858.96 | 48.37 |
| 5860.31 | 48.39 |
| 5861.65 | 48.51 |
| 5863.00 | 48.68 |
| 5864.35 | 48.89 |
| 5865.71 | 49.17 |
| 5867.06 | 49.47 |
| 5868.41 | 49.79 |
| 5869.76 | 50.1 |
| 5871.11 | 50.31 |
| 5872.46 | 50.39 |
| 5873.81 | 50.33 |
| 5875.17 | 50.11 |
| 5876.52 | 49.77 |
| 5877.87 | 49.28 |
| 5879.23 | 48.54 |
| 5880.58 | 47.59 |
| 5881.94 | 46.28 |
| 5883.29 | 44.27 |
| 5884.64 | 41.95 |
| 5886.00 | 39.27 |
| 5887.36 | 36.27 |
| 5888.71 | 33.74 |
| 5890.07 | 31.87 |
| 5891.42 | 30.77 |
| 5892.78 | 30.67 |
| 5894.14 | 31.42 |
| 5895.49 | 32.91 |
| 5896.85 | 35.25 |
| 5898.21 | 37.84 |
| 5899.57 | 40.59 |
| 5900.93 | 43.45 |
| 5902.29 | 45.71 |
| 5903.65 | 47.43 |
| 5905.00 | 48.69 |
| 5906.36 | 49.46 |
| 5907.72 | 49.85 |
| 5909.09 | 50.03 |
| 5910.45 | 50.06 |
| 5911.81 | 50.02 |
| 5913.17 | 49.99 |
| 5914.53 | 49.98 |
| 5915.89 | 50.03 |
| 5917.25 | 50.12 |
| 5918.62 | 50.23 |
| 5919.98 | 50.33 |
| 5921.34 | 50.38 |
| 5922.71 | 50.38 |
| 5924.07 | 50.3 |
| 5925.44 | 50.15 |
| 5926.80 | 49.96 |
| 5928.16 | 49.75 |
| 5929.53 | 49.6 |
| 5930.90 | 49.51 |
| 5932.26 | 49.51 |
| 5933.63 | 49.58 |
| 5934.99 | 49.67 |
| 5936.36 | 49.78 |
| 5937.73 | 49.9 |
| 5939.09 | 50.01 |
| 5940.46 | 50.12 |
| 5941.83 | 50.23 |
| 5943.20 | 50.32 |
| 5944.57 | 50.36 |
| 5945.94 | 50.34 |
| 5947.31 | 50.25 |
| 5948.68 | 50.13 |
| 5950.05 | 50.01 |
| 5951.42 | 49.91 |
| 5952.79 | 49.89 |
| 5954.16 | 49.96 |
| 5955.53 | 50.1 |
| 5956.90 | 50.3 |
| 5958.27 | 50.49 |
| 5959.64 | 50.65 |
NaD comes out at 5.5 Angstrom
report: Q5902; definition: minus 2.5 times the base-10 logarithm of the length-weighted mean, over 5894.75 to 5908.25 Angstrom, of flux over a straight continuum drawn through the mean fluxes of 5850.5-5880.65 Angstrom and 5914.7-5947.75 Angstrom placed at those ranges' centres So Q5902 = 0.16 mag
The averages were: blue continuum 49.3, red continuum 50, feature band 43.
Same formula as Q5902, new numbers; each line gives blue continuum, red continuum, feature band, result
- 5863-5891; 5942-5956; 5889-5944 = 0.044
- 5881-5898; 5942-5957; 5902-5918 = -0.199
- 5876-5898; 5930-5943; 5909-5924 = -0.105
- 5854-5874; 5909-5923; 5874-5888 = 0.092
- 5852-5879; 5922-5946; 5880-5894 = 0.290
